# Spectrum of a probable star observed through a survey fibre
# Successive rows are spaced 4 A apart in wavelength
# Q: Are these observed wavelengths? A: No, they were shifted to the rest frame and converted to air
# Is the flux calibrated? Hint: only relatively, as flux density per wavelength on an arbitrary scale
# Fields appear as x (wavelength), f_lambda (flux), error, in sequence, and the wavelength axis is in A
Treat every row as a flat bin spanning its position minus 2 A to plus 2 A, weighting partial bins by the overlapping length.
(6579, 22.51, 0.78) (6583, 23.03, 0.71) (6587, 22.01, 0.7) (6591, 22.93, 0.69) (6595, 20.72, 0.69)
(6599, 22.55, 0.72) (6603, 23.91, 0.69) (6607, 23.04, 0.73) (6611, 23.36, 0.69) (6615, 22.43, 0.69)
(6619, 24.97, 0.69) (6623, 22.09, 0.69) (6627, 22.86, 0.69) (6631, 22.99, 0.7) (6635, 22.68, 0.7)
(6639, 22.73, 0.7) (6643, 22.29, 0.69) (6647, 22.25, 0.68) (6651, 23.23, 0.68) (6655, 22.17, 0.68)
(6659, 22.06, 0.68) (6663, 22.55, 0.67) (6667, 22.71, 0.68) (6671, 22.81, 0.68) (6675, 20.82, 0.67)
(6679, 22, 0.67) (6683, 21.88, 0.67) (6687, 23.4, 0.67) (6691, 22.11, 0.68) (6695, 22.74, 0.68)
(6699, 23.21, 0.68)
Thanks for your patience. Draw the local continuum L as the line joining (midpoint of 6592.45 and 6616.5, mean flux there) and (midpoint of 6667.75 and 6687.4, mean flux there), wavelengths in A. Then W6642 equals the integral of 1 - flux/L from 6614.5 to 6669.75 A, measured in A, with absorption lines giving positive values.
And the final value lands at -0.82 A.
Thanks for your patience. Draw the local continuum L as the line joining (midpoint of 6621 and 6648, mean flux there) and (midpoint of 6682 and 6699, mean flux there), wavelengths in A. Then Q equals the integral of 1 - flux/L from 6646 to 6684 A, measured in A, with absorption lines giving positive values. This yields 0.6 A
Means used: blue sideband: 22.6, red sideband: 22.7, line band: 22.3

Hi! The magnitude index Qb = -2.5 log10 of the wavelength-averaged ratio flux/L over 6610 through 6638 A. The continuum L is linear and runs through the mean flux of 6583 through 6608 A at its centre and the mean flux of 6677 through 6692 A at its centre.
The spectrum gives -0.03 mag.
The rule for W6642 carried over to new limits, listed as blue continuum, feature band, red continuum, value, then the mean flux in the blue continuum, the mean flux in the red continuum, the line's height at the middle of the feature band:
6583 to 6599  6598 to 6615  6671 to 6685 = -0.9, 22.1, 21.7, 22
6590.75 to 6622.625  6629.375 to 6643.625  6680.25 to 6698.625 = 0.1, 22.9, 22.6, 22.8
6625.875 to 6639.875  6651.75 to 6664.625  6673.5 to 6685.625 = -0.1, 22.8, 21.7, 22.2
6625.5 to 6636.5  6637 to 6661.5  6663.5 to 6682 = 0.1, 22.8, 22.1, 22.5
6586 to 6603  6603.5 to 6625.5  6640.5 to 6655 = -0.8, 22.3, 22.5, 22.4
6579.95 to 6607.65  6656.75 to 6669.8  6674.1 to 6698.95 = -0.1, 22.6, 22.3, 22.4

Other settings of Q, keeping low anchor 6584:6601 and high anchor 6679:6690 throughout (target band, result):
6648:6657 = -0.12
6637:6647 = -0.07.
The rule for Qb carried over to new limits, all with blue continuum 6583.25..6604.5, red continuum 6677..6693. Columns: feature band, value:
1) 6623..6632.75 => -0.02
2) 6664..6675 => 0.00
